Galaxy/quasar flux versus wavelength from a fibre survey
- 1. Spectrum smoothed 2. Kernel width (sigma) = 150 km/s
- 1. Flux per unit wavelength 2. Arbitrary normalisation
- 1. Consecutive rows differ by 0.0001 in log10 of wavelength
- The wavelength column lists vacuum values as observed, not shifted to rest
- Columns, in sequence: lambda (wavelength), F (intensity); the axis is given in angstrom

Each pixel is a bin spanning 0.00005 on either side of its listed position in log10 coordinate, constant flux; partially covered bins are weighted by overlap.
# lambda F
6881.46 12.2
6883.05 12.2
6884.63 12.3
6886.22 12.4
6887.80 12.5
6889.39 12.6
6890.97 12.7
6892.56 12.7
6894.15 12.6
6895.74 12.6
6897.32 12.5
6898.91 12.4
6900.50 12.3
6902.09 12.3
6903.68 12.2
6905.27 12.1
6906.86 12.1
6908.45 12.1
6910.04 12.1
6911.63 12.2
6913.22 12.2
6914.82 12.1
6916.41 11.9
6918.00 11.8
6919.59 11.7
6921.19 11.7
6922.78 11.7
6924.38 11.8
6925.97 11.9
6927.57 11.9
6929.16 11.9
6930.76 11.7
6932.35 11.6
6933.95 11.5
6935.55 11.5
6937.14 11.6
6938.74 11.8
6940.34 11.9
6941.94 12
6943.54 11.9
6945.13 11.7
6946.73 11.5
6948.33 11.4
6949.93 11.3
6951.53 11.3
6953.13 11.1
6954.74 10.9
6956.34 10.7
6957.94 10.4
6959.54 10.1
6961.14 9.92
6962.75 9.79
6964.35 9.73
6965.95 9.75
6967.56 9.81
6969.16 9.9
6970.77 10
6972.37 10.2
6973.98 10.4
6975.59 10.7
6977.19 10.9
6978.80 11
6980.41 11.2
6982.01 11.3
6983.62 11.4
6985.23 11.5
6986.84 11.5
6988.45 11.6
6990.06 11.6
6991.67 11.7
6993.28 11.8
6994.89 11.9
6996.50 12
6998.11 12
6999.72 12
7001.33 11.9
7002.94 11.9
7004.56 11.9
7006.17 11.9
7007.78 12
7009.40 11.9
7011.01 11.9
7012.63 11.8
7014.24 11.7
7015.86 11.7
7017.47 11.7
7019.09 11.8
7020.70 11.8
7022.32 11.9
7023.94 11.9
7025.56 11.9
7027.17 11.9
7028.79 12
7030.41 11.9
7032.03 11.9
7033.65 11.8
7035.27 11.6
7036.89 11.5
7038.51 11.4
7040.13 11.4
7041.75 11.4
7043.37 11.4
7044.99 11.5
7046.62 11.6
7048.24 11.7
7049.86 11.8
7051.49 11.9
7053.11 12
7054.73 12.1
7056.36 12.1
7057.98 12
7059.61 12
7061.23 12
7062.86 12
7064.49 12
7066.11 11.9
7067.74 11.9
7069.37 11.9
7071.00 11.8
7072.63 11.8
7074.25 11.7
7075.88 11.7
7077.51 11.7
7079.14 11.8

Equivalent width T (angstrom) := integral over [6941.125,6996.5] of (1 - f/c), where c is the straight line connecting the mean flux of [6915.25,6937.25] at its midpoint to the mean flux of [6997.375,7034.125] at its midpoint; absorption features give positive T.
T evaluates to 4.0 angstrom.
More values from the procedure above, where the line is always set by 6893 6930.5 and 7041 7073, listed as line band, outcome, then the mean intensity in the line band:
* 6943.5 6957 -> 0.8 angstrom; 11.3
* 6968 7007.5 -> 2.0 angstrom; 11.3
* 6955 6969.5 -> 2.4 angstrom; 10.1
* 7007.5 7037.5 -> 0.2 angstrom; 11.8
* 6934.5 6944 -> 0.2 angstrom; 11.8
